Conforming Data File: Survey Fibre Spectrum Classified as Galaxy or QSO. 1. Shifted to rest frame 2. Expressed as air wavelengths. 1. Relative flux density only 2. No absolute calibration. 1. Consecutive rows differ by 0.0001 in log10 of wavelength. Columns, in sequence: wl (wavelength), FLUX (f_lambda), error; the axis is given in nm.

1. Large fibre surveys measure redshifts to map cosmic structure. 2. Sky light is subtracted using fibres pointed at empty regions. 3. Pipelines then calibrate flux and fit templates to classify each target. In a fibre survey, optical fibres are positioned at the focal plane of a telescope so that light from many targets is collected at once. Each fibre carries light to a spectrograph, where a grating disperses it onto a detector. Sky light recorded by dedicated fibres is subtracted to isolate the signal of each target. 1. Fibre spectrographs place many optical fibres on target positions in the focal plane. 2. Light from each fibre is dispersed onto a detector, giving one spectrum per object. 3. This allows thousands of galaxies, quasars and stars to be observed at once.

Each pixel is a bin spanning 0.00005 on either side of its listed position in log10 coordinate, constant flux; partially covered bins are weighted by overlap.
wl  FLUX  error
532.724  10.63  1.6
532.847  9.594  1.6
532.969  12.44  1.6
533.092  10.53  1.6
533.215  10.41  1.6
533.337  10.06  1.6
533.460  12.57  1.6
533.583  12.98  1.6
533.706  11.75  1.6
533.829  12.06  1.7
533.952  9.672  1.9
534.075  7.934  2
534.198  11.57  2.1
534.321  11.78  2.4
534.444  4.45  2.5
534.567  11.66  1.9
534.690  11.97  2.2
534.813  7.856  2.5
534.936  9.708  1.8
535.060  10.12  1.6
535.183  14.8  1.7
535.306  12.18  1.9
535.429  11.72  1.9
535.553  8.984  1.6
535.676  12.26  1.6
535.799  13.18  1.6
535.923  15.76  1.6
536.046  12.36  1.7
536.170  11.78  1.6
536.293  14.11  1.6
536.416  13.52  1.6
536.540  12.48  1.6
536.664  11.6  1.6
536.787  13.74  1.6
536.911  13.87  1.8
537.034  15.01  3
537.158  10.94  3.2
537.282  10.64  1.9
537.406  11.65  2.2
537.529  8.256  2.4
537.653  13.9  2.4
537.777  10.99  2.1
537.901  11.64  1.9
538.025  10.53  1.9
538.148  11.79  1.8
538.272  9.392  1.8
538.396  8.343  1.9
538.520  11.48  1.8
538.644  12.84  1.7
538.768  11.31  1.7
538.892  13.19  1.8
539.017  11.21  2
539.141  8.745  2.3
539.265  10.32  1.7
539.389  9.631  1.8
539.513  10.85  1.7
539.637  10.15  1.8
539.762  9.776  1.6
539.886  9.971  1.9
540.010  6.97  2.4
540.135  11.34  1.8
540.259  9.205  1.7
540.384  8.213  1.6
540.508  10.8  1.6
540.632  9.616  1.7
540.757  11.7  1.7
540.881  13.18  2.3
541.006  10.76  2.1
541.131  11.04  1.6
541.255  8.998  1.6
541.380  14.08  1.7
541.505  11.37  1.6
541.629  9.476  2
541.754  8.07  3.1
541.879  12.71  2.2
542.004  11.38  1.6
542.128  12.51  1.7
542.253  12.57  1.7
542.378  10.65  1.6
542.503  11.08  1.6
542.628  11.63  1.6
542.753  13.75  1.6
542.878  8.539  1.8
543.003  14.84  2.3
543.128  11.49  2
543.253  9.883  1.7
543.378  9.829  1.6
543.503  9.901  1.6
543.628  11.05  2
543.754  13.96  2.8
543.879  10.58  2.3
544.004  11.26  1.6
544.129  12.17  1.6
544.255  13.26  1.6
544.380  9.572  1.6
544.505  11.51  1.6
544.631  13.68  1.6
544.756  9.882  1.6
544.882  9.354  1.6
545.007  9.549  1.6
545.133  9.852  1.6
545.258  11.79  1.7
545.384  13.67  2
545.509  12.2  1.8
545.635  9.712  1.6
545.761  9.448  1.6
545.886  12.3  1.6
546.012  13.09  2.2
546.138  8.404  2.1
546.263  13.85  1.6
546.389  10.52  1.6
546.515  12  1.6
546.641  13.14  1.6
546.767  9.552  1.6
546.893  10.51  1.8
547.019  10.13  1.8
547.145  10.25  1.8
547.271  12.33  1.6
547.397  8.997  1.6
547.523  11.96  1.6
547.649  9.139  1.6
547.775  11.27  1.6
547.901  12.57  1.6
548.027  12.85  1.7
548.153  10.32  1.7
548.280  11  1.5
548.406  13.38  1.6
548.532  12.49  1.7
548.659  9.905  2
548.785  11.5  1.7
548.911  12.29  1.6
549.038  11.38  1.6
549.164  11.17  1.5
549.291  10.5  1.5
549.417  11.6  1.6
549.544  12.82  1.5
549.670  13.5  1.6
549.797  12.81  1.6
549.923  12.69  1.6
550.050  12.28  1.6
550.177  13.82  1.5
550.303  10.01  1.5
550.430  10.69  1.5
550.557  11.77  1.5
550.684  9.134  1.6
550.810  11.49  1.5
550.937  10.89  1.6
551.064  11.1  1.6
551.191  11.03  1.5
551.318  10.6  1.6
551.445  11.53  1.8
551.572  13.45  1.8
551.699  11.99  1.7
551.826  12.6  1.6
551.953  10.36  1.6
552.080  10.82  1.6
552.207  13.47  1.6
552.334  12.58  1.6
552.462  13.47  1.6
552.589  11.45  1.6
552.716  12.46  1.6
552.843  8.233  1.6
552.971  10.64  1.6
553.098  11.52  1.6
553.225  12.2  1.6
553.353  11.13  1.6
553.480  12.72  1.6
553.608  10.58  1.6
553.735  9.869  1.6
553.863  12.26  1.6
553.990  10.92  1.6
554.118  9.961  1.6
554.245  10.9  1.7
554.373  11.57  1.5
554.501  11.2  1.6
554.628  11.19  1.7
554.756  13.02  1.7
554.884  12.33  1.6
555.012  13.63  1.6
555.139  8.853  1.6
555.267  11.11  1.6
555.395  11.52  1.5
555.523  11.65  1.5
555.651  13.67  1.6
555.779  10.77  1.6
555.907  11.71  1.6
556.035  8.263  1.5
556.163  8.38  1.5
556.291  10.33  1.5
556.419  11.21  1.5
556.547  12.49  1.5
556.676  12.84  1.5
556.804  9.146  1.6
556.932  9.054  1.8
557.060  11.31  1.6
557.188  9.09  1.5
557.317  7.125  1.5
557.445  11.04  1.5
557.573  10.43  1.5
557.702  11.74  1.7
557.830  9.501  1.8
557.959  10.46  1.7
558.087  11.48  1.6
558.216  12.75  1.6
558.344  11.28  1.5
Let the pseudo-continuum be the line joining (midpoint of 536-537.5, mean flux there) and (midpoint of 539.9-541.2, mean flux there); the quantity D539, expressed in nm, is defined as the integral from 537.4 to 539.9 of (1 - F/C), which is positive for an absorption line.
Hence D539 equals 0.14 nm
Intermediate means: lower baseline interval 12.5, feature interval 10.8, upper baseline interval 10.3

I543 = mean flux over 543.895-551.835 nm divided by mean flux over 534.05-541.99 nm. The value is 1.0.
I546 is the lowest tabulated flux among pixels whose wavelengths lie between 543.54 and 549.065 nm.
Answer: 8.404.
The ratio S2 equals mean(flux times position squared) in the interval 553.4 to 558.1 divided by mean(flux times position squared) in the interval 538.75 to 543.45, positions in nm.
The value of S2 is 1.1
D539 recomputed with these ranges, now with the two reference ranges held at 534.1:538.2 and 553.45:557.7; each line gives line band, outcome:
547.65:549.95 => -0.128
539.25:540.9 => 0.214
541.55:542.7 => 0.031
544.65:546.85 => 0.035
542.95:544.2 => -0.010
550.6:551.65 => -0.008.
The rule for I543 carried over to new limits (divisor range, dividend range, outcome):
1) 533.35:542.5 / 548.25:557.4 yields 1.02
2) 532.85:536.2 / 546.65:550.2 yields 1.03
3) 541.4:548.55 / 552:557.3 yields 0.99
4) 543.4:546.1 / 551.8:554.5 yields 1.01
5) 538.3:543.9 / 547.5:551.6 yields 1.07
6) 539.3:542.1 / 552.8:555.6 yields 1.08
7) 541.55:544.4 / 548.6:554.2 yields 1.02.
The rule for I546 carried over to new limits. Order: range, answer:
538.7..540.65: 6.97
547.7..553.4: 8.233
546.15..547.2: 9.552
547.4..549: 9.139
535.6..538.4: 8.256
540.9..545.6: 8.07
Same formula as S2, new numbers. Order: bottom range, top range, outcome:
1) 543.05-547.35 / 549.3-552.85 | 1.08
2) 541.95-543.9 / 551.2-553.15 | 1.05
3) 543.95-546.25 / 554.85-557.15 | 1.02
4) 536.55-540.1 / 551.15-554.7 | 1.09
